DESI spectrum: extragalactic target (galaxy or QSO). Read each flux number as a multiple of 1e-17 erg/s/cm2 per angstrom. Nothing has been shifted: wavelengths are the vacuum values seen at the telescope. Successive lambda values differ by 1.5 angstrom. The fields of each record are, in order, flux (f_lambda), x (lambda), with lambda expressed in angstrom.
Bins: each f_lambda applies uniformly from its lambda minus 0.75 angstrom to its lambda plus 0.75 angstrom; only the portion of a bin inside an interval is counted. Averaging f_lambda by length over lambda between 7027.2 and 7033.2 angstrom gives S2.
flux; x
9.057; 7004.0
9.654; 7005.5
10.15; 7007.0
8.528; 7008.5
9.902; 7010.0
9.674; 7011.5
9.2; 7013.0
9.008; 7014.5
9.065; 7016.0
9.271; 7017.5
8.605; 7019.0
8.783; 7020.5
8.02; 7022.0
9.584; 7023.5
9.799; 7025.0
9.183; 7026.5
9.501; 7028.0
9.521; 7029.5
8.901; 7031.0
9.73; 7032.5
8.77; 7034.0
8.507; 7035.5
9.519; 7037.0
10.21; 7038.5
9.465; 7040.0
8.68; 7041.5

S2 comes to 9.41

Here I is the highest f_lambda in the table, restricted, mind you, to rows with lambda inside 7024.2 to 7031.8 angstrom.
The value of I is 9.799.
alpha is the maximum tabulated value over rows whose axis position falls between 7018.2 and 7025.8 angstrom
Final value 9.799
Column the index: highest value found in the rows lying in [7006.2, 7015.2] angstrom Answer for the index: 10.15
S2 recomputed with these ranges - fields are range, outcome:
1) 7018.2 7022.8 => 8.49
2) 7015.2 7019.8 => 8.98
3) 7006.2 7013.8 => 9.49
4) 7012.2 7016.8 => 9.1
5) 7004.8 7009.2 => 9.45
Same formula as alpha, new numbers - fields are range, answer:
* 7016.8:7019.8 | 9.271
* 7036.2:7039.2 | 10.21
